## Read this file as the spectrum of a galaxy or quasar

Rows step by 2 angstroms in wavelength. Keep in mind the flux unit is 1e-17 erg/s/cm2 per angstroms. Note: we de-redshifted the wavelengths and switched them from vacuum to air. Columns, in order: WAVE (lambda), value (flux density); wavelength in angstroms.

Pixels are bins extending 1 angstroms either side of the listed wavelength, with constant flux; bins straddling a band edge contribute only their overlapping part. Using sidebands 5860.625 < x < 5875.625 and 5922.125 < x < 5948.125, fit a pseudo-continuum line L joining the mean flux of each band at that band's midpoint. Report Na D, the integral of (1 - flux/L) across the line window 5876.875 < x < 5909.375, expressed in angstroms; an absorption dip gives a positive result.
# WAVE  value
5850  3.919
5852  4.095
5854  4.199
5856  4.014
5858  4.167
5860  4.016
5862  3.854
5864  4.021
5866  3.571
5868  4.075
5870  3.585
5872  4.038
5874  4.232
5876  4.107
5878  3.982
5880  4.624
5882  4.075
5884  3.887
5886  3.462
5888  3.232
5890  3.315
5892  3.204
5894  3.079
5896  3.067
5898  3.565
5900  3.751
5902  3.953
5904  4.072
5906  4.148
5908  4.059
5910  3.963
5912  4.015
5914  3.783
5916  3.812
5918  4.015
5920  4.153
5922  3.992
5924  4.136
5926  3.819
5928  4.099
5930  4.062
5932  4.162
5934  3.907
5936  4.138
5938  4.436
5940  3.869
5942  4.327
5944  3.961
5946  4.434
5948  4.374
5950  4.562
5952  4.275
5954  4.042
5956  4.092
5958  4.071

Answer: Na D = 2.2 angstroms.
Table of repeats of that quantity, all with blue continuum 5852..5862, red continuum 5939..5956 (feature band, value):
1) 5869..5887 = 0.48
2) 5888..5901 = 2.56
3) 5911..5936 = 1.08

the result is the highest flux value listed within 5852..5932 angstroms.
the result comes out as 4.624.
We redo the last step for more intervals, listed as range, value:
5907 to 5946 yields 4.436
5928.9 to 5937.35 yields 4.162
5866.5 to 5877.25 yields 4.232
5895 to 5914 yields 4.148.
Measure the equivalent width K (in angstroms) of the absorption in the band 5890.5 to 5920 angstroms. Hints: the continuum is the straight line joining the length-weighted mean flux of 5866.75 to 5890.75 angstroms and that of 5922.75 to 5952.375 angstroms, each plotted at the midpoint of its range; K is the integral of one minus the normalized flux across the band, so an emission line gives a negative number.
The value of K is 1.91 angstroms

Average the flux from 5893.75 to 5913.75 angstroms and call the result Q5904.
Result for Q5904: 3.79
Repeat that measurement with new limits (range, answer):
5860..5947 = 3.91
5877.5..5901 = 3.6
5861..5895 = 3.78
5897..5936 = 3.98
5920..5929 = 4.03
